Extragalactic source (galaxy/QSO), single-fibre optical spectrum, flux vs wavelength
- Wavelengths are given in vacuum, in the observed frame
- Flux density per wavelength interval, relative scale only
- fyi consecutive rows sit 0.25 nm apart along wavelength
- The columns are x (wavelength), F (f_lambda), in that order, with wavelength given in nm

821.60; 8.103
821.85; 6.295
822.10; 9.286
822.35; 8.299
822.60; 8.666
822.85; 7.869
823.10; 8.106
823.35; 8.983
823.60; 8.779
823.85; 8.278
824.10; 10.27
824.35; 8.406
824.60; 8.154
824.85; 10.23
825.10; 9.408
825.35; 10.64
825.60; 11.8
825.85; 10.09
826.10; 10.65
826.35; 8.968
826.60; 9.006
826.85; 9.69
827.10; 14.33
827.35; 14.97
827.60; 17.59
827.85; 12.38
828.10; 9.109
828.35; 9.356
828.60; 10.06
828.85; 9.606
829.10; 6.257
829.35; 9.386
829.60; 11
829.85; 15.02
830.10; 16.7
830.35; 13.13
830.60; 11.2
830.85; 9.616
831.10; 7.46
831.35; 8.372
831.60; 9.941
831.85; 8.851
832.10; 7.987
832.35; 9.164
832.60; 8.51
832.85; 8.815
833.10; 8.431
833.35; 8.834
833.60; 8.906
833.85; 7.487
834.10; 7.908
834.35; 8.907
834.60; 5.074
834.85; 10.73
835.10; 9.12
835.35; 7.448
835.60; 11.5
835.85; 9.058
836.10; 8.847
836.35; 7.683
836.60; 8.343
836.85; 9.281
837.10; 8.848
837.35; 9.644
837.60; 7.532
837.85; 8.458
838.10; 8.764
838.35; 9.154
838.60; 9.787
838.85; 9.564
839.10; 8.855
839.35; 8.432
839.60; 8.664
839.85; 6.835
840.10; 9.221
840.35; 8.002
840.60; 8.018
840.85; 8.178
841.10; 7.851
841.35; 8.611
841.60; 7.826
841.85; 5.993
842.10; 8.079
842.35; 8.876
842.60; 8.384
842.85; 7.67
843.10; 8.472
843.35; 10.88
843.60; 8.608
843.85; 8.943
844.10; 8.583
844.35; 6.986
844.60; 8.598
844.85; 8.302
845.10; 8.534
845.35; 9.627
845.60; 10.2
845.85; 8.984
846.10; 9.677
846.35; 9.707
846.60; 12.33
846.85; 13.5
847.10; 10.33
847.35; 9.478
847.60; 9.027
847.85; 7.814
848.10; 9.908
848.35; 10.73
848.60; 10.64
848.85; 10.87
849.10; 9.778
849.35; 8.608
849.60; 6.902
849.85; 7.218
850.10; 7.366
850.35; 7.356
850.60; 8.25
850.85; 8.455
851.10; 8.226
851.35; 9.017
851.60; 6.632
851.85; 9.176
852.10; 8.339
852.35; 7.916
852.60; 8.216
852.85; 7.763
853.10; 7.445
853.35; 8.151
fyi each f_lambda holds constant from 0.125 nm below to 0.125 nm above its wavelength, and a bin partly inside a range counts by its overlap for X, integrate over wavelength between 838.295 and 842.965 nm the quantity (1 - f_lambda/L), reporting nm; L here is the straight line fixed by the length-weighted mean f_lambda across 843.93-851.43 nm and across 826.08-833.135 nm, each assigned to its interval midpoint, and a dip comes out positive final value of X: 0.68 nm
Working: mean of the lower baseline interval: 10.6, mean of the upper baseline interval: 9.17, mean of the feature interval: 8.3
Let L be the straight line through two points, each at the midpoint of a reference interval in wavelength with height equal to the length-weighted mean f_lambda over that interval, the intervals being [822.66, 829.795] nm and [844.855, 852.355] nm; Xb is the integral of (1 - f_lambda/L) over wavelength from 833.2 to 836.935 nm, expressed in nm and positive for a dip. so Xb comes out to 0.44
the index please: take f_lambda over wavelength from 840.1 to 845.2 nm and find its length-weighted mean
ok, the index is 8.29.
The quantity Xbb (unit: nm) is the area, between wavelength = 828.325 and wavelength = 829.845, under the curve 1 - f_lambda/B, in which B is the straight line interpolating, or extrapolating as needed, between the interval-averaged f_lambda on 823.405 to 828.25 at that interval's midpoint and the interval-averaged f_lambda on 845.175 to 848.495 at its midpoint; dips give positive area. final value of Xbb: 0.12 nm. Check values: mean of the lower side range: 10.6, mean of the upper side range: 10.1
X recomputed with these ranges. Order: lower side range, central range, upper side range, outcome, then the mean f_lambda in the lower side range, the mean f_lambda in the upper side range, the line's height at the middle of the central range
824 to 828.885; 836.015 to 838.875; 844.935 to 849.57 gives 0.42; 10.8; 9.91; 10.3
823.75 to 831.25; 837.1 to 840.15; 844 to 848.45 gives 0.40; 10.8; 9.57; 10.1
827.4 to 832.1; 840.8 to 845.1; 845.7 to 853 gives 0.59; 10.8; 9.04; 9.62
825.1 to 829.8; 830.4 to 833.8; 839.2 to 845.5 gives 0.37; 10.9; 8.34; 10.1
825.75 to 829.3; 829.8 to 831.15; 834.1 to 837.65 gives -0.29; 10.8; 8.71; 10.1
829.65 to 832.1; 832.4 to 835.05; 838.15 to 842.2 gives 0.46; 11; 8.33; 10.2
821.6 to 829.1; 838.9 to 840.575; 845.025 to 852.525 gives 0.19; 9.88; 9.15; 9.43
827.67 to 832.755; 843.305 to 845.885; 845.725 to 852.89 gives 0.13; 10.2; 9.06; 9.35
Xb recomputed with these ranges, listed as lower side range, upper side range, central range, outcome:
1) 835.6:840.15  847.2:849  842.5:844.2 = 0.10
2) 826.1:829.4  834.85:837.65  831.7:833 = 0.15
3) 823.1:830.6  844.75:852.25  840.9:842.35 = 0.28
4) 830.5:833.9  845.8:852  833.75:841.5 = 0.33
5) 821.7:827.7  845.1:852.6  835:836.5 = 0.10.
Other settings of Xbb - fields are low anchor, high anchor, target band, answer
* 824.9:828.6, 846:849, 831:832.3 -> 0.29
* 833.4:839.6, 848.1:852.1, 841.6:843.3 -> 0.13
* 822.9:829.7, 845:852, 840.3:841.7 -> 0.21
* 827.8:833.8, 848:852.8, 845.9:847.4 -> -0.34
